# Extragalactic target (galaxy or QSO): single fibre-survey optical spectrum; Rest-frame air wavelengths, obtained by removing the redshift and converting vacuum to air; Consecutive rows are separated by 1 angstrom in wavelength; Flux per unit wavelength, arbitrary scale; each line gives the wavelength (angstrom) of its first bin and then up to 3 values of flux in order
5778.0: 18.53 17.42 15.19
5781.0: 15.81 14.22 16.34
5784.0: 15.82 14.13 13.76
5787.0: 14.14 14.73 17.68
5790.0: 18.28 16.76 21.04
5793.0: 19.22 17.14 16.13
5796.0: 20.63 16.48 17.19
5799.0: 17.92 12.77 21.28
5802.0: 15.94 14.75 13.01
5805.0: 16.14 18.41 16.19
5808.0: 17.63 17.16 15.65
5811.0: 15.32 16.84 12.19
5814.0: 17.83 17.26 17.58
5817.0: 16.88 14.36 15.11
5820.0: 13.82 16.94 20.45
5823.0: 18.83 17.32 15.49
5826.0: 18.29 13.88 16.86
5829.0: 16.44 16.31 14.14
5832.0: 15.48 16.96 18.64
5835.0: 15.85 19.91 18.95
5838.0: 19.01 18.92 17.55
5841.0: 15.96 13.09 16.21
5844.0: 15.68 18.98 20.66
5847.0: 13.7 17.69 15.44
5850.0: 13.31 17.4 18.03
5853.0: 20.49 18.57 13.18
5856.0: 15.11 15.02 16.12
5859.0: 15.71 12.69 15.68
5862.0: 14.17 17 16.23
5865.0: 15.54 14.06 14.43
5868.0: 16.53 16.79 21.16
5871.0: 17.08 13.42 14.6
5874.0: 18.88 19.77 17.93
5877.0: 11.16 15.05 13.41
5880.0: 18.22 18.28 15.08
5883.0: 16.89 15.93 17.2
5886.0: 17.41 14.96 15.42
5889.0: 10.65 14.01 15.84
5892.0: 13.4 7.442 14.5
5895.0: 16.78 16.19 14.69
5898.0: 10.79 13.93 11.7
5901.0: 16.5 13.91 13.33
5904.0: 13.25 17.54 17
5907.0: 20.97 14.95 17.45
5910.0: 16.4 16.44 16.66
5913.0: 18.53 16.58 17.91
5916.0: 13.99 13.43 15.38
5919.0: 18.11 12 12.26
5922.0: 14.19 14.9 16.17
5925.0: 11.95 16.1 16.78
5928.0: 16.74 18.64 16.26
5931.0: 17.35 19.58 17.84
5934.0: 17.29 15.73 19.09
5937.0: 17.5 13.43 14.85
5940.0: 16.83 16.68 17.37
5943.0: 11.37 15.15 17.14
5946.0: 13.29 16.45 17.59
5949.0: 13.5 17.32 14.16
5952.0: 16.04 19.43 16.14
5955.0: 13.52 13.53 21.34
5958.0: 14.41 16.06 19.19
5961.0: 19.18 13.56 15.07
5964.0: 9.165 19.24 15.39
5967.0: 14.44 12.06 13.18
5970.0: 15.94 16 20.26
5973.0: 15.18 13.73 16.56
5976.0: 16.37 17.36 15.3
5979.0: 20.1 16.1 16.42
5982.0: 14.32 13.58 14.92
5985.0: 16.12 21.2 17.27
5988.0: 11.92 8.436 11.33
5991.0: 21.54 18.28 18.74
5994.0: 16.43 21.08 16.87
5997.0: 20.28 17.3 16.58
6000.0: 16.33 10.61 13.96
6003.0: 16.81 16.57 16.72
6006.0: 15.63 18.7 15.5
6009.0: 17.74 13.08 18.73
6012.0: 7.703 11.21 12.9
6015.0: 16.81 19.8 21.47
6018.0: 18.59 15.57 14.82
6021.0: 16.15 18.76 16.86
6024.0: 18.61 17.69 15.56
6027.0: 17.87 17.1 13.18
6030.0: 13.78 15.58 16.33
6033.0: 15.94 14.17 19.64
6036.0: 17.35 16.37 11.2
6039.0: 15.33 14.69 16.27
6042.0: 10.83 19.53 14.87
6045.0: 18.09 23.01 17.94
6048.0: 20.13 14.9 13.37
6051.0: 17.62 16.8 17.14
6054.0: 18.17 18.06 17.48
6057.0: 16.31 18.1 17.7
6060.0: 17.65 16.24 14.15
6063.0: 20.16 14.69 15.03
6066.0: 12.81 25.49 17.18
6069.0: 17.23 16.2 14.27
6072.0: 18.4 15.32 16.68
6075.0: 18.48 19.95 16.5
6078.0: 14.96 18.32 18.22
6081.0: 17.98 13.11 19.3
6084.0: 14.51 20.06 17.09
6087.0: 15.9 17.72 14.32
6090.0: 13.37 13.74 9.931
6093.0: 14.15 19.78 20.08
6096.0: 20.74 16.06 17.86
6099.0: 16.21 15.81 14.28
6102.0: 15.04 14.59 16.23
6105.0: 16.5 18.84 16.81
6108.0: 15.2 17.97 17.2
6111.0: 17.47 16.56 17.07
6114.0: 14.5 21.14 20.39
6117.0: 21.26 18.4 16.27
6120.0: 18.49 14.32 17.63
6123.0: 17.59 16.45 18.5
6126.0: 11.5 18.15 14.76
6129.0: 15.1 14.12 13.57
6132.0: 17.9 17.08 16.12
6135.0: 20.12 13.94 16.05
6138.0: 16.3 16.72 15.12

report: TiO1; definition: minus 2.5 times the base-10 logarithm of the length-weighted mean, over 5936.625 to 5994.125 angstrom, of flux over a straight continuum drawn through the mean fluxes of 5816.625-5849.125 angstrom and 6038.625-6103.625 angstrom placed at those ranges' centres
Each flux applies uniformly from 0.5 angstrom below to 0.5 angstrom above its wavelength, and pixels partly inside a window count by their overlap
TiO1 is 0.06 mag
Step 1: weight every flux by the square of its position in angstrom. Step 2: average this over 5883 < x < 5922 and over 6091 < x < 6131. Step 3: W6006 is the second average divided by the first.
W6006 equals 1.2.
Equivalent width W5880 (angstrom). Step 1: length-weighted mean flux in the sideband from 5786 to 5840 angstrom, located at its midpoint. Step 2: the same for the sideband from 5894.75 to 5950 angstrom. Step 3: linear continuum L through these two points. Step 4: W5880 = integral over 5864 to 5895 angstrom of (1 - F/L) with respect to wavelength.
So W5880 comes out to 1.2 angstrom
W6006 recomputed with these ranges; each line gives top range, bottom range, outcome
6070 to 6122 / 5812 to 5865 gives 1.11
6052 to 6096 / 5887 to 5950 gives 1.15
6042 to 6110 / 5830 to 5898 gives 1.13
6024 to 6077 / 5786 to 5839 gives 1.08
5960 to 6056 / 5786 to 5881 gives 1.04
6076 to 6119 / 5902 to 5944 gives 1.11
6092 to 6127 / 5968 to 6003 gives 1.10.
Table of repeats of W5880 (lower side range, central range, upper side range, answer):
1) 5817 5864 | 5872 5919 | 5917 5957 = 2.03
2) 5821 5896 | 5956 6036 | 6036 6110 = 1.76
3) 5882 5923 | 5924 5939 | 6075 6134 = -1.29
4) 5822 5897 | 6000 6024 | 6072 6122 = 0.98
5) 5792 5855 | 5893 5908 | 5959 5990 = 1.24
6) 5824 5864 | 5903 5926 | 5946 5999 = 0.84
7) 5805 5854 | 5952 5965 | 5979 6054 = 0.32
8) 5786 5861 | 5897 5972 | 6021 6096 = 4.08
